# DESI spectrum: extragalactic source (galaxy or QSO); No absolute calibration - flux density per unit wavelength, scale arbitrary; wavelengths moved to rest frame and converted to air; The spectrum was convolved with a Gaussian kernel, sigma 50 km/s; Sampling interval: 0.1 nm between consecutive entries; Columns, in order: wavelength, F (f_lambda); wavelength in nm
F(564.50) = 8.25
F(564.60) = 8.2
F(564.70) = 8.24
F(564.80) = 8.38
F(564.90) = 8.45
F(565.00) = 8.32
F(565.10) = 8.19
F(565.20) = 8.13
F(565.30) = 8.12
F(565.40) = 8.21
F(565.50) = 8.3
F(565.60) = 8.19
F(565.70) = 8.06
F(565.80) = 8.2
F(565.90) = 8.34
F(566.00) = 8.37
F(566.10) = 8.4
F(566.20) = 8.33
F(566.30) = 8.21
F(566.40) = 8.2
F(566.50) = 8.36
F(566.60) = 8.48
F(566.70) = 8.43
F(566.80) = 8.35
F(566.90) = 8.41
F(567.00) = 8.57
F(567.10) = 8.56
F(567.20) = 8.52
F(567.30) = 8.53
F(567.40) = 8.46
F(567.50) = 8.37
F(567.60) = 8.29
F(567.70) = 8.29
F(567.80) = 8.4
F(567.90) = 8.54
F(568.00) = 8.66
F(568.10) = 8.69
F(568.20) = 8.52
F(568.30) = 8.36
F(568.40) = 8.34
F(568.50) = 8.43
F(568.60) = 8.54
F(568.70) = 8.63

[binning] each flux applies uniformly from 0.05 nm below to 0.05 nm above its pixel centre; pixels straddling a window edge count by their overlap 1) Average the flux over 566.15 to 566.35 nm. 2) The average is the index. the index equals 8.27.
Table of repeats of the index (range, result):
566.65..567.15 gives 8.46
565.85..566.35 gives 8.33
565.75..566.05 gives 8.3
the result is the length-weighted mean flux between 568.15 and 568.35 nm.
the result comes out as 8.44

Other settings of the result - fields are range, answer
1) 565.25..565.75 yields 8.18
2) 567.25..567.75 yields 8.39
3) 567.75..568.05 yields 8.53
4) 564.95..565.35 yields 8.19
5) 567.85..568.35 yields 8.55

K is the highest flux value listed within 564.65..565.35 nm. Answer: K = 8.45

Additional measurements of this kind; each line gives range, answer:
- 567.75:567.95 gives 8.54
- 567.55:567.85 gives 8.4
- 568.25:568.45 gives 8.36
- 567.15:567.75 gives 8.53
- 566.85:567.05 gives 8.57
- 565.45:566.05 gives 8.37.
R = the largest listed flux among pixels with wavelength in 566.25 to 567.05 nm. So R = 8.57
